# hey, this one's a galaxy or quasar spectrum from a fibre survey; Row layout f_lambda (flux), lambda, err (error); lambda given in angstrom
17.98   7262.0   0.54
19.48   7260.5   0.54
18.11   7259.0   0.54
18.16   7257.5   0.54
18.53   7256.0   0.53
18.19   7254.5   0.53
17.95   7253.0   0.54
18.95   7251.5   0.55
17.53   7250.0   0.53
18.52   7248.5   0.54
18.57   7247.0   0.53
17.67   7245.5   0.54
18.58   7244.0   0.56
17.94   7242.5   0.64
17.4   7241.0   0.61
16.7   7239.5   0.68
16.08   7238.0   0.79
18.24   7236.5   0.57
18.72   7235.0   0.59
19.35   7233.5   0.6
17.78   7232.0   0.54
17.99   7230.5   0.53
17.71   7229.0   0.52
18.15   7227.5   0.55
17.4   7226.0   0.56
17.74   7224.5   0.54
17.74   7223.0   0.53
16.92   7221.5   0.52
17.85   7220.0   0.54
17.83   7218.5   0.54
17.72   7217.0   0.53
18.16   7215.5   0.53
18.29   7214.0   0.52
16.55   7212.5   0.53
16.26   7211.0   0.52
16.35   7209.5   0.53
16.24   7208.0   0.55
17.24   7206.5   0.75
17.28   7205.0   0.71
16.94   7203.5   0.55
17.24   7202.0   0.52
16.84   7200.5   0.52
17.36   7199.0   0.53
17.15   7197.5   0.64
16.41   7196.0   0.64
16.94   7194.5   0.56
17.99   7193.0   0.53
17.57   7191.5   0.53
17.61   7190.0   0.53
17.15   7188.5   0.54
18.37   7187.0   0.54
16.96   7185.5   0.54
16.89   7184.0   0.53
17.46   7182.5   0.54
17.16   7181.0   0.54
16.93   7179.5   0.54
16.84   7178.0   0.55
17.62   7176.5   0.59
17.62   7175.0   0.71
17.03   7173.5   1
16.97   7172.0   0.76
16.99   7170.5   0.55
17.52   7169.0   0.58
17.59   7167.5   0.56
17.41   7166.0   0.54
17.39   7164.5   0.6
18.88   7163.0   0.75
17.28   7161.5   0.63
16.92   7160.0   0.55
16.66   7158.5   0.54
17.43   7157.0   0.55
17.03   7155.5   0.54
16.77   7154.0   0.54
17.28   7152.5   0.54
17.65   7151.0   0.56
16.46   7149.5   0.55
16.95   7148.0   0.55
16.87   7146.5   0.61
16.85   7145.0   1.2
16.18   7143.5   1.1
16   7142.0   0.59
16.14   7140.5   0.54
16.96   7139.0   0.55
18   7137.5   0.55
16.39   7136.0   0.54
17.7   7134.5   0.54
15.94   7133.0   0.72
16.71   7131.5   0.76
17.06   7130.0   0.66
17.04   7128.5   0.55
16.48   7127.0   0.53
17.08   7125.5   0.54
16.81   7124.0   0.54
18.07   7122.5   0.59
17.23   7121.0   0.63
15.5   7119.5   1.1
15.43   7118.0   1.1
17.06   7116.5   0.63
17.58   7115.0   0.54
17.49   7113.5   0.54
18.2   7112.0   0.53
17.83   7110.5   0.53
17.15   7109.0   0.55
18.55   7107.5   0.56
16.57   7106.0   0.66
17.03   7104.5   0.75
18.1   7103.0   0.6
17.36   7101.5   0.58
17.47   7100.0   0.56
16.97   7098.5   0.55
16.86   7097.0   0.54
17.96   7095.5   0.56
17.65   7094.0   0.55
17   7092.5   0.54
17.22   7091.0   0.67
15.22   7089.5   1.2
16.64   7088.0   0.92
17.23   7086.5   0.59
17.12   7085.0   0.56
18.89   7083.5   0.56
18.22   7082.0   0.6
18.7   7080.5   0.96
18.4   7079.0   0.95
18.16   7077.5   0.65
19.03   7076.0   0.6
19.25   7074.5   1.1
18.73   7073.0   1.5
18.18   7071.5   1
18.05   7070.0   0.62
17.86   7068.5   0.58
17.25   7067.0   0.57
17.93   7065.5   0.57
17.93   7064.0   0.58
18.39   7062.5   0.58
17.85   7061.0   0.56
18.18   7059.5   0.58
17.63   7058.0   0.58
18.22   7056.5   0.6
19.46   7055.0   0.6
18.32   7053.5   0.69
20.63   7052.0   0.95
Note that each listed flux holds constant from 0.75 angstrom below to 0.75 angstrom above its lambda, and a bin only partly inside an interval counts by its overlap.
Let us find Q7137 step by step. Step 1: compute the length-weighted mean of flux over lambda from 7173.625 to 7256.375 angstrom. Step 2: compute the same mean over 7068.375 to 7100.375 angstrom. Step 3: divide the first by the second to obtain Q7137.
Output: 0.99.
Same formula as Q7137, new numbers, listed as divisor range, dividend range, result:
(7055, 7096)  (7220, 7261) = 1.00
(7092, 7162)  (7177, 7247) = 1.02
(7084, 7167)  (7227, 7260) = 1.06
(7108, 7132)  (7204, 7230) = 1.02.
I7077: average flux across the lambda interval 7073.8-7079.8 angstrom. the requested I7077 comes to 18.7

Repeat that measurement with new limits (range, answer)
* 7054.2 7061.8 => 18.3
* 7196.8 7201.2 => 17.1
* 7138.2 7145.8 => 16.4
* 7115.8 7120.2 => 16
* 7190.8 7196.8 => 17.2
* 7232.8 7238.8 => 18.1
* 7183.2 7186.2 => 16.9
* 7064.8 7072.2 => 17.9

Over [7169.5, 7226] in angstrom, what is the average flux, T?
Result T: 17.3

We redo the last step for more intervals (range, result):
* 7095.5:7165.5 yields 17.1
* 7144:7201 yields 17.2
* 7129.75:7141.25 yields 16.9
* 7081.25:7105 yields 17.3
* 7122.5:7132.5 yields 16.9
